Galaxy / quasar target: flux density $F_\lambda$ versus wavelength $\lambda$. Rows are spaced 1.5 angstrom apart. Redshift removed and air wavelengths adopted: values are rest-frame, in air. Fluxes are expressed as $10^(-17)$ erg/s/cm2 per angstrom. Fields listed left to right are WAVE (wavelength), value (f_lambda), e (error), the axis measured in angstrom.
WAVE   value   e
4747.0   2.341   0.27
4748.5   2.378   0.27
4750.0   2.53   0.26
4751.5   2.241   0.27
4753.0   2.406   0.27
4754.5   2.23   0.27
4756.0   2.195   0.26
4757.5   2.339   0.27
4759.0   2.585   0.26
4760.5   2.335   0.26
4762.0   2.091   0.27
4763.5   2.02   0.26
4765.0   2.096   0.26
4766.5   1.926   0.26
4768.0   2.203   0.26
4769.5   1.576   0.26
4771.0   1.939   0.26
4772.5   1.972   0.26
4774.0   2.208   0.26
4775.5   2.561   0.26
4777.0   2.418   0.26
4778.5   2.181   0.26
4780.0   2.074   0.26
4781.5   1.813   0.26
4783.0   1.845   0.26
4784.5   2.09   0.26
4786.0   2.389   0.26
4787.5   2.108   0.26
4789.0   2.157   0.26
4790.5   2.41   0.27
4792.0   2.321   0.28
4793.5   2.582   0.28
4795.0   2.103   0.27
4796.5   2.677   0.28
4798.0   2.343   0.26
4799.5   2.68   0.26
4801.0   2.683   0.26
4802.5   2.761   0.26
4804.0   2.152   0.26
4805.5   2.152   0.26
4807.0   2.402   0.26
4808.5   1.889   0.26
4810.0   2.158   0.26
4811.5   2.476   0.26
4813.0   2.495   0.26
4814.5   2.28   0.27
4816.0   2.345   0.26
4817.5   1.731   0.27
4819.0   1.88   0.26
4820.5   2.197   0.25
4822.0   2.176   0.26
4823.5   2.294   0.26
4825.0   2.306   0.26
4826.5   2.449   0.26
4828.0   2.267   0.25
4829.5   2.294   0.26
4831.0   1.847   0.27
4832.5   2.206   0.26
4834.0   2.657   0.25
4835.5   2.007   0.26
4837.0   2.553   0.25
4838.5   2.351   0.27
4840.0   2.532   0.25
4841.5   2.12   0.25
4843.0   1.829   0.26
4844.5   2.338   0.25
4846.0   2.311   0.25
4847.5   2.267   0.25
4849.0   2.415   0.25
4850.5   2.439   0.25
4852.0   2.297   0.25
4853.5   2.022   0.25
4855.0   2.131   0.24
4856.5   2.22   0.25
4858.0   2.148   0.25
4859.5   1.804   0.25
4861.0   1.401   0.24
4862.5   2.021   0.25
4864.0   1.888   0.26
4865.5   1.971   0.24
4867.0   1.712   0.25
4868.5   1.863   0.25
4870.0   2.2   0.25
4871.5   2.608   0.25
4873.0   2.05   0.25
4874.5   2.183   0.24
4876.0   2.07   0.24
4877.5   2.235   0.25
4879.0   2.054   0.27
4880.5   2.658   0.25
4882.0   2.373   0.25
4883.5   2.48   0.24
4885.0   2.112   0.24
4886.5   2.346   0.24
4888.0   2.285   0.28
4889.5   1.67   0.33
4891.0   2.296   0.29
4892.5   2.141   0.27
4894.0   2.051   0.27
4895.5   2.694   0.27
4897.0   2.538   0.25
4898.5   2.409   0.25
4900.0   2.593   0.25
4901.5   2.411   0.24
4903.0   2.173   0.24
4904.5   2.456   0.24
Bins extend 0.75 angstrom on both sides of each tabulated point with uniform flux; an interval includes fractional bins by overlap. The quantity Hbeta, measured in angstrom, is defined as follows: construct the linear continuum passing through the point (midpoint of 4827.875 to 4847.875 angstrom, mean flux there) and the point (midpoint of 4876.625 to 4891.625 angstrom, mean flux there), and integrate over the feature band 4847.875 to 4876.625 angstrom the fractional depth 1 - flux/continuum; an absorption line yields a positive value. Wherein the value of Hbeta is 2.2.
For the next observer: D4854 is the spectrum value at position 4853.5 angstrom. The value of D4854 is 2.022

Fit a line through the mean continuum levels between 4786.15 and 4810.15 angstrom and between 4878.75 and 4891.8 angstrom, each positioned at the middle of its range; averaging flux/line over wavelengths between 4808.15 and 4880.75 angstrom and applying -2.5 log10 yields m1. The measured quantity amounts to 0.063 mag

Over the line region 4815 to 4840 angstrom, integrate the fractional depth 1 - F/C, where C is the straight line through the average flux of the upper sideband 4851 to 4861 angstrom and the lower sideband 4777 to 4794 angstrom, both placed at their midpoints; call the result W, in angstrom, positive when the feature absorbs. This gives -1.46 angstrom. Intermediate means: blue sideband 2.18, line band 2.23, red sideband 2.06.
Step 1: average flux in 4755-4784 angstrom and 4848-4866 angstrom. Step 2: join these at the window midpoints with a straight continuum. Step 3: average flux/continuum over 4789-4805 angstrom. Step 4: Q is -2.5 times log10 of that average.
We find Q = -0.164 mag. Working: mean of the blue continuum 2.13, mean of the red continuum 2.07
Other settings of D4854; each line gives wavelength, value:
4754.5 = 2.23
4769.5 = 1.576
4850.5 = 2.439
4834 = 2.657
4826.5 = 2.449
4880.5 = 2.658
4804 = 2.152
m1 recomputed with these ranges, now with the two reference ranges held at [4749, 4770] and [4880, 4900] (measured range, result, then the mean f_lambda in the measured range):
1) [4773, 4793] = 0.01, 2.2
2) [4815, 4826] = 0.06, 2.14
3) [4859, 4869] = 0.26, 1.81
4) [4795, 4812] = -0.07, 2.38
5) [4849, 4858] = 0.03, 2.23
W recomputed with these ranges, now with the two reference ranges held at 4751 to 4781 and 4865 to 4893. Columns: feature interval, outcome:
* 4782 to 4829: -2.3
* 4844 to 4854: -0.6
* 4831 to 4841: -0.7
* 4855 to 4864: 1.0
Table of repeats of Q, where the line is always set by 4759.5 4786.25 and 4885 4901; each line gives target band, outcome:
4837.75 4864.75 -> 0.042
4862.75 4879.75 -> 0.093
